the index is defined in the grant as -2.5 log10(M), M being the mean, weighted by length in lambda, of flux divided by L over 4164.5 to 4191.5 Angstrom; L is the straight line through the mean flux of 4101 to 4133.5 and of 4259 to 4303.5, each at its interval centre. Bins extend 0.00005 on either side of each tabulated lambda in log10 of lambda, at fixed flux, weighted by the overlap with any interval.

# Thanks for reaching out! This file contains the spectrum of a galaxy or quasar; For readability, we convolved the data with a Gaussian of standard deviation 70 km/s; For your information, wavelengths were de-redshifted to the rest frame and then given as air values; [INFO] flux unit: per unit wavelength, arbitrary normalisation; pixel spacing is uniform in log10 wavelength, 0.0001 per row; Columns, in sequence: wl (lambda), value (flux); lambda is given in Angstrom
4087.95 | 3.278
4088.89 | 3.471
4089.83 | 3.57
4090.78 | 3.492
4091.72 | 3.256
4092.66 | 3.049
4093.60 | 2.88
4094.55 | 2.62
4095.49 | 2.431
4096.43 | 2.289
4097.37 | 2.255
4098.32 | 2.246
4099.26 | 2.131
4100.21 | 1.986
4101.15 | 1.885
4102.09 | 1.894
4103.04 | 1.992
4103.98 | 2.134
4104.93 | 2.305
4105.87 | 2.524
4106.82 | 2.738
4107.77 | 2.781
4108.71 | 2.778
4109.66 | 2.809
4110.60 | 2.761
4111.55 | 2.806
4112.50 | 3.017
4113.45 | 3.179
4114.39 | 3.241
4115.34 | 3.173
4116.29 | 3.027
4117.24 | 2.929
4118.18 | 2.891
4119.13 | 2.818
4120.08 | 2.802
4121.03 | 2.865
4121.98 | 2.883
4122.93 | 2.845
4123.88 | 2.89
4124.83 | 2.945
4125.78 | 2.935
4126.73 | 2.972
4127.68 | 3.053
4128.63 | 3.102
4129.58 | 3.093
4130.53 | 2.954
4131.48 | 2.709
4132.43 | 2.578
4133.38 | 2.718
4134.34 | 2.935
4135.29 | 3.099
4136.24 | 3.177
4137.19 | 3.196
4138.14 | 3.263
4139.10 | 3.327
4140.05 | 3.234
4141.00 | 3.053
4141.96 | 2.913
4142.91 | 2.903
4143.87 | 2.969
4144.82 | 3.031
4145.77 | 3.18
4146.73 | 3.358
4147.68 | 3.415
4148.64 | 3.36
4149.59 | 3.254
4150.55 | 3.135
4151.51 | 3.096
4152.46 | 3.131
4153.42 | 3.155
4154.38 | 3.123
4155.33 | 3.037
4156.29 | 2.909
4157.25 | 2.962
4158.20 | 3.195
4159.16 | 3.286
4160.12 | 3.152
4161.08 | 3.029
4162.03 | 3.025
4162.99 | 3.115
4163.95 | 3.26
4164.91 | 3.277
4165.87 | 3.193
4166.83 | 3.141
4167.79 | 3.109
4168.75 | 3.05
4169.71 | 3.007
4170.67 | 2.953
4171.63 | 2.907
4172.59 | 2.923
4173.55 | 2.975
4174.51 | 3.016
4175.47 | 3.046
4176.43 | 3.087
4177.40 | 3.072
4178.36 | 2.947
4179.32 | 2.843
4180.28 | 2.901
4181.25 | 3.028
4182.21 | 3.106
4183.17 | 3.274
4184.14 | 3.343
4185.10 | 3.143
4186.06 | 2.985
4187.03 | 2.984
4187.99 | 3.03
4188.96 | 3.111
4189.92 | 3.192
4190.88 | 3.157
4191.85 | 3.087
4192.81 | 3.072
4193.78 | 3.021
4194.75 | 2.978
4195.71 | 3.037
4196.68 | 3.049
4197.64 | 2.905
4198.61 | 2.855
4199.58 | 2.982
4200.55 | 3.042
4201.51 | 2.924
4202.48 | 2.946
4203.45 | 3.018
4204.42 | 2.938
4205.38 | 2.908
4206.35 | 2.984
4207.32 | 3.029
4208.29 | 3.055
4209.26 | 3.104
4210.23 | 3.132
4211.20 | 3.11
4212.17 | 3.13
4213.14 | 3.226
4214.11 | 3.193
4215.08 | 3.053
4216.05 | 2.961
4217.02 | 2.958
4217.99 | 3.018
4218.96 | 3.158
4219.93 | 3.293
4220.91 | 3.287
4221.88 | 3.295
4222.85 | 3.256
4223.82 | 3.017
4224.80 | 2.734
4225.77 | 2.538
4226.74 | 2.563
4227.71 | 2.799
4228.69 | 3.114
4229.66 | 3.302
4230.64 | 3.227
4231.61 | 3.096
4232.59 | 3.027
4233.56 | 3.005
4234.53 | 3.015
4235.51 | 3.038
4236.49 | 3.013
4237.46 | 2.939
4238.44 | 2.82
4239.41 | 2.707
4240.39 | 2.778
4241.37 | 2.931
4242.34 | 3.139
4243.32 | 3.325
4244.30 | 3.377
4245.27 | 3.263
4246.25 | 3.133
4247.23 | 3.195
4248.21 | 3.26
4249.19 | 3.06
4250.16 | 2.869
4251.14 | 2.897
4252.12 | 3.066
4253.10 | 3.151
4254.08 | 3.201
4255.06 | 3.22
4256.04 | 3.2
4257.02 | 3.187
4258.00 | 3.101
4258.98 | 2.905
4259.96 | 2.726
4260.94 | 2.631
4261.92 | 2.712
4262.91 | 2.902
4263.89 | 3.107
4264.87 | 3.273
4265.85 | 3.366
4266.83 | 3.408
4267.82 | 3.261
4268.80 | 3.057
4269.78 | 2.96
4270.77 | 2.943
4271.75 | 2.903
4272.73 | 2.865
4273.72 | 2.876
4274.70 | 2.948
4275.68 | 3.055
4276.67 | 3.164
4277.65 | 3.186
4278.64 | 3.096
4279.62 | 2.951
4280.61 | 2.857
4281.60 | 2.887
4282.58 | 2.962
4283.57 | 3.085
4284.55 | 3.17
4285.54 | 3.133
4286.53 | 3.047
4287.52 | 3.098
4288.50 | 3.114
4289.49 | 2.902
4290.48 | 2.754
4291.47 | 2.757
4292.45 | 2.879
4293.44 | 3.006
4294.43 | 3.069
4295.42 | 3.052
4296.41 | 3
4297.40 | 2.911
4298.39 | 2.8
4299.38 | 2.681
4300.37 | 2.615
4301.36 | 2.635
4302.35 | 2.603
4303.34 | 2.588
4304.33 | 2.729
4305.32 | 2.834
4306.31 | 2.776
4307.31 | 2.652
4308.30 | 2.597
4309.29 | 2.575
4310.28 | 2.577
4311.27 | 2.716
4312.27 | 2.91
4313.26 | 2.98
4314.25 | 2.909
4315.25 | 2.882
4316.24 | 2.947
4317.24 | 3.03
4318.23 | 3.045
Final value -0.08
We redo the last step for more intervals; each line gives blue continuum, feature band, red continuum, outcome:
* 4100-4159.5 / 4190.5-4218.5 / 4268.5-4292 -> -0.03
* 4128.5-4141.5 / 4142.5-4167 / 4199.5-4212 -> -0.04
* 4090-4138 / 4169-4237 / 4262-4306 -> -0.06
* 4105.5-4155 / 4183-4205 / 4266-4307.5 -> -0.02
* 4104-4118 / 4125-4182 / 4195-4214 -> -0.05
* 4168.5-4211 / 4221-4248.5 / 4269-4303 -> -0.02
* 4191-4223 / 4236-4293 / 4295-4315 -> -0.05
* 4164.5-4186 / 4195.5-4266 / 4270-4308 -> -0.02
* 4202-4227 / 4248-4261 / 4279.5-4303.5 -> -0.03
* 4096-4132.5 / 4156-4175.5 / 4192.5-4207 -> -0.08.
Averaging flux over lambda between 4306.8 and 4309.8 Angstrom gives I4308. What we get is 2.61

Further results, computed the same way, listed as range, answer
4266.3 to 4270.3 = 3.17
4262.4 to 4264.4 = 3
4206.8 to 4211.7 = 3.08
